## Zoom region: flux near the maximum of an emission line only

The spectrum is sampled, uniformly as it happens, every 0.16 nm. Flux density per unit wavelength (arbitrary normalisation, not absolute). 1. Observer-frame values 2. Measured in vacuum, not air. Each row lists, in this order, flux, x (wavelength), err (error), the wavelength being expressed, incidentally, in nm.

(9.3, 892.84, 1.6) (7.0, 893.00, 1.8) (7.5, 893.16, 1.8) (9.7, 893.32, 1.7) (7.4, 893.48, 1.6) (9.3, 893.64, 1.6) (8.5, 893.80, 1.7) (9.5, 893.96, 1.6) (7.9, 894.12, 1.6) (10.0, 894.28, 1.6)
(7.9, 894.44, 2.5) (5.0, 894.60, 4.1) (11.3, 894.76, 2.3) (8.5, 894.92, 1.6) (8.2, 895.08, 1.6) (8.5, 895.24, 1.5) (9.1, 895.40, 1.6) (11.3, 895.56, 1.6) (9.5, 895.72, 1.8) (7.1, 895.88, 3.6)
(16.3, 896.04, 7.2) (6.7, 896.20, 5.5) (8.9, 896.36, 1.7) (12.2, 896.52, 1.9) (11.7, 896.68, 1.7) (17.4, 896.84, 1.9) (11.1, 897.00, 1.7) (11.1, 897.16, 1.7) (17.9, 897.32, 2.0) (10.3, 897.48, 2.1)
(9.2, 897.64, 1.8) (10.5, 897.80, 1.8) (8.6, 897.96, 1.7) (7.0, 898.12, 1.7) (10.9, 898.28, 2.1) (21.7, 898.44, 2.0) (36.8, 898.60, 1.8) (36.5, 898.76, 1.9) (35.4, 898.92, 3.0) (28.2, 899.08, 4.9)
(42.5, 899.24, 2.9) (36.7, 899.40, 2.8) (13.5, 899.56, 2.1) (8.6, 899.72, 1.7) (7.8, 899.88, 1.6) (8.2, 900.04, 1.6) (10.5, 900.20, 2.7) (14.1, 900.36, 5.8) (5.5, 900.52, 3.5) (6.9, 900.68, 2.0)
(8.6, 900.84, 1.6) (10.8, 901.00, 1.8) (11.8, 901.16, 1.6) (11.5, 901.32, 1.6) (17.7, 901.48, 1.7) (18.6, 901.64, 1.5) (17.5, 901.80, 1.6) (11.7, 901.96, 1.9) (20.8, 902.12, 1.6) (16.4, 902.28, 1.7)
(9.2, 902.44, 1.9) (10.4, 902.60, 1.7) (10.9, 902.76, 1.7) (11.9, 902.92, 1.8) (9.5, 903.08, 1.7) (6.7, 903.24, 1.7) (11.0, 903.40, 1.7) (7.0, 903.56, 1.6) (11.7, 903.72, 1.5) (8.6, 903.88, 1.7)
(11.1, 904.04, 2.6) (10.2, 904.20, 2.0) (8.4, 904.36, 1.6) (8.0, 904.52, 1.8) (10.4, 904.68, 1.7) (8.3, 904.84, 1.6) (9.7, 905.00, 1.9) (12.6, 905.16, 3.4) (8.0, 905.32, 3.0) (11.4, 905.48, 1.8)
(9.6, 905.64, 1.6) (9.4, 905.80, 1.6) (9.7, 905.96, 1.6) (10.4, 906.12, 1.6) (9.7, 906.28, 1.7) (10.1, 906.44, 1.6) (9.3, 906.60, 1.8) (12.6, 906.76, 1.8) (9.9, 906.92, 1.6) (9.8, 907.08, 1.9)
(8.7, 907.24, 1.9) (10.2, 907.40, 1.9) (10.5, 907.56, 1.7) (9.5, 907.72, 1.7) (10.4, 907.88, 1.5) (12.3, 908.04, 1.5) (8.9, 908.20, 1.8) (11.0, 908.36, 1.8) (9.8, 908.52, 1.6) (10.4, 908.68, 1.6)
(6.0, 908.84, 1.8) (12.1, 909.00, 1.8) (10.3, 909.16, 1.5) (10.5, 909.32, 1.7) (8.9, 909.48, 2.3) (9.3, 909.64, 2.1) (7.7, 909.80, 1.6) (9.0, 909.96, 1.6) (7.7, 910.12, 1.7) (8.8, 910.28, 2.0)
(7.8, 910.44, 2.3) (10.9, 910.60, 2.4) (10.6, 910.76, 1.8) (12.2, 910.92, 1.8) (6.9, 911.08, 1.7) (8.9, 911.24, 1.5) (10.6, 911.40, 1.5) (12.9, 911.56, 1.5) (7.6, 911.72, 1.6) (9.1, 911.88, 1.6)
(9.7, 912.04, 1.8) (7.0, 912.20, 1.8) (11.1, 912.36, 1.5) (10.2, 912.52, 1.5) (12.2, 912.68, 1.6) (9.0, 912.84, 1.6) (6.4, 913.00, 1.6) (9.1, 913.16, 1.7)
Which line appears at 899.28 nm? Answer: H-alpha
